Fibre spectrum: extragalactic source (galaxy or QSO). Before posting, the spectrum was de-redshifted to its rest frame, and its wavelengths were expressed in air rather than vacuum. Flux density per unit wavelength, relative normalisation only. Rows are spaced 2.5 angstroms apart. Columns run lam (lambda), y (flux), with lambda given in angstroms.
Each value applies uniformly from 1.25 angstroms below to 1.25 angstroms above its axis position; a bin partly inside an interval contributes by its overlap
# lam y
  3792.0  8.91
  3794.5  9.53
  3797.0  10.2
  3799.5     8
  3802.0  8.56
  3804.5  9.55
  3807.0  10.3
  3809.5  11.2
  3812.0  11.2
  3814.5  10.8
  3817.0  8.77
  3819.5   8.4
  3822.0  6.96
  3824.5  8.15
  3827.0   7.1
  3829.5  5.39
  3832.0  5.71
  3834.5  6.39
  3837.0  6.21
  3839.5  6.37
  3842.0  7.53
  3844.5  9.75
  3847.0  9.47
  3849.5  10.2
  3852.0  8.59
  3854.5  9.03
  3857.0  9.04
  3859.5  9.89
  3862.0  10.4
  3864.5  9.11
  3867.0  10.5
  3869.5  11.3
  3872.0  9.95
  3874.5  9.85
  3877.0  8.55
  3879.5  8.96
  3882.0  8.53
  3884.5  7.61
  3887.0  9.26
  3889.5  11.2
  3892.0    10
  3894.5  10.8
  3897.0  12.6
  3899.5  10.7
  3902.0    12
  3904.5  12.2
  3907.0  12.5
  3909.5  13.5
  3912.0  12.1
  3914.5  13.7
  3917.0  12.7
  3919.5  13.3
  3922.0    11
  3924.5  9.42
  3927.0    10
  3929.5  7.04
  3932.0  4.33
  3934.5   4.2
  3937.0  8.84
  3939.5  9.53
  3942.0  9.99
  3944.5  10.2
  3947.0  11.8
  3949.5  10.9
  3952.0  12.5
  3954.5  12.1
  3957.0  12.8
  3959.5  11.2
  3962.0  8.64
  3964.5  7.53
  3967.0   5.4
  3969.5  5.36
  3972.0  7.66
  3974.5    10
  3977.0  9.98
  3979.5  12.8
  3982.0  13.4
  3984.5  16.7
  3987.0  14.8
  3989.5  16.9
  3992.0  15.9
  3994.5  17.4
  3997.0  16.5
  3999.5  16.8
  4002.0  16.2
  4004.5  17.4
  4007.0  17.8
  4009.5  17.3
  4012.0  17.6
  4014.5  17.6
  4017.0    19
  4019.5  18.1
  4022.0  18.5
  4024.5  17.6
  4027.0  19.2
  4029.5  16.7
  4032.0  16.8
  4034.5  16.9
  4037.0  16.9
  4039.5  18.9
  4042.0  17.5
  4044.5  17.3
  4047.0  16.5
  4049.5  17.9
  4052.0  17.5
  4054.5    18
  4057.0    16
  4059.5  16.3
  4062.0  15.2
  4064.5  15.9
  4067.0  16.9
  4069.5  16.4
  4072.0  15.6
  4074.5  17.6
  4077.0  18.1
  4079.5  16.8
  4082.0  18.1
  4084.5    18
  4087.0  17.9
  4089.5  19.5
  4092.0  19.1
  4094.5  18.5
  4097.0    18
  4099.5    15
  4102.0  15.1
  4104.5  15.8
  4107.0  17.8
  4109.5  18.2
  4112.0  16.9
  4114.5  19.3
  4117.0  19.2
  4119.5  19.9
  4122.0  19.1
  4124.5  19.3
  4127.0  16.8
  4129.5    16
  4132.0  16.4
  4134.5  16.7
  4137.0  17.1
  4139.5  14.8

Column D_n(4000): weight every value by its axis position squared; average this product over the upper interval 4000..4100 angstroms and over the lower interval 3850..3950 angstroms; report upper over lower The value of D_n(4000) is 1.9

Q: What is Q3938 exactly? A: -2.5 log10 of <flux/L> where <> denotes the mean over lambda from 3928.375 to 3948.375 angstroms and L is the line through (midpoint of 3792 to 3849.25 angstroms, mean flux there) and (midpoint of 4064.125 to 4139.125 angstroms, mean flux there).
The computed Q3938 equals 0.43 mag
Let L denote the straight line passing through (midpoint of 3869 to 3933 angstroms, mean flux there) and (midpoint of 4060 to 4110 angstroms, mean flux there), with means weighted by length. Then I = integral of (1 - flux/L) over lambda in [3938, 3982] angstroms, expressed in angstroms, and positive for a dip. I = 9.1 angstroms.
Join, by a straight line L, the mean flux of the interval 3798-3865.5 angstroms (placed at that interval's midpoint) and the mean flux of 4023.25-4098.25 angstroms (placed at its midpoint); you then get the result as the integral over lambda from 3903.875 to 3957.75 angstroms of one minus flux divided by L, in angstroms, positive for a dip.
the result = 7.5 angstroms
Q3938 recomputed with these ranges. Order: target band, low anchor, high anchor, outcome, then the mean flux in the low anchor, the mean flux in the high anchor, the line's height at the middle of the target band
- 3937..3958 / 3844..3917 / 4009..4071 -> 0.20 mag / 10.4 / 17.3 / 13.3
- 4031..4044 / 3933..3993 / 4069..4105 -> -0.18 mag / 10.7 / 17.4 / 14.7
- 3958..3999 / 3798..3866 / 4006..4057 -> 0.27 mag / 8.61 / 17.6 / 15.2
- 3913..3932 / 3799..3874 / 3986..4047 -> 0.21 mag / 8.81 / 17.3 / 12.9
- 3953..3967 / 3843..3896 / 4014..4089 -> 0.32 mag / 9.62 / 17.3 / 13.5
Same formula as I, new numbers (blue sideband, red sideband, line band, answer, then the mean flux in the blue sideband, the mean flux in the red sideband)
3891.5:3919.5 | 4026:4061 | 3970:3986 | 3.7 angstroms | 12.2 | 17.3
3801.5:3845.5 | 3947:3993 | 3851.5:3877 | -1.8 angstroms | 8.23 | 11.4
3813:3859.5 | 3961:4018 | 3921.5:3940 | 6.0 angstroms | 8.06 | 13.9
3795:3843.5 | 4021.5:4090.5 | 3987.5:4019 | -3.9 angstroms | 8.28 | 17.3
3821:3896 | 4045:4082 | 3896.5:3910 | -2.1 angstroms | 8.75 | 16.8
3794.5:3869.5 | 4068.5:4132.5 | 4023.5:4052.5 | -3.5 angstroms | 8.77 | 17.7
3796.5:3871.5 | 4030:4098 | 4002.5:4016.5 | -2.0 angstroms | 8.8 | 17.3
